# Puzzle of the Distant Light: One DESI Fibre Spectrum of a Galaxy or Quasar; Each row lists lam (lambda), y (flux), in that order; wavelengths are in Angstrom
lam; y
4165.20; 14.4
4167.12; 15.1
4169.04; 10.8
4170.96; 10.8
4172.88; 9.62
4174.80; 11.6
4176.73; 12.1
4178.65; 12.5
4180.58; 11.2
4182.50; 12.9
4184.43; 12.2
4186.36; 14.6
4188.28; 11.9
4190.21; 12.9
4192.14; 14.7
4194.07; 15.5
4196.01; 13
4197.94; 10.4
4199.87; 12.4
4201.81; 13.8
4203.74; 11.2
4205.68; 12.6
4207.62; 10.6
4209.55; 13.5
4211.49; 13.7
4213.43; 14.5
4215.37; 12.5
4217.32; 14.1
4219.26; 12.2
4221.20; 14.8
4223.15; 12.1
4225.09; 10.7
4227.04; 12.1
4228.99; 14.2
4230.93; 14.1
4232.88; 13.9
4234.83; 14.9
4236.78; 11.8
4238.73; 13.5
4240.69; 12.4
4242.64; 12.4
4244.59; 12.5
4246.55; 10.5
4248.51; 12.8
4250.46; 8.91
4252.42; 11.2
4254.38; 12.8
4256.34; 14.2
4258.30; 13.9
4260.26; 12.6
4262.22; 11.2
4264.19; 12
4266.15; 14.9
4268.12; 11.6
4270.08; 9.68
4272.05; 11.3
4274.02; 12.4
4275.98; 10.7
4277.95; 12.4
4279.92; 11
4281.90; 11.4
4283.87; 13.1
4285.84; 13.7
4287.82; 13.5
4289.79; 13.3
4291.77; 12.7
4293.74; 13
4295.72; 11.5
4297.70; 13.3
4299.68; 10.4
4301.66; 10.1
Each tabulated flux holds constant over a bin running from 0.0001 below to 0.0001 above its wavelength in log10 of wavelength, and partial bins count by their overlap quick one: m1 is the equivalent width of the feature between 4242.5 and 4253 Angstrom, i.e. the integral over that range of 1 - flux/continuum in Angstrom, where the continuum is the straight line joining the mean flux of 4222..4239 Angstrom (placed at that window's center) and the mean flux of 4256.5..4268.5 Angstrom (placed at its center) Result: 1.3 Angstrom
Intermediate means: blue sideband 13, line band 11.3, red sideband 12.9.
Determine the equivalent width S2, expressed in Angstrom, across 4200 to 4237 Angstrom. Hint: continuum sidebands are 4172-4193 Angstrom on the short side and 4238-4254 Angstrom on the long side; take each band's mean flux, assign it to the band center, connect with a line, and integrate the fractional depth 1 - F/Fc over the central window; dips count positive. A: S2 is -3.0 Angstrom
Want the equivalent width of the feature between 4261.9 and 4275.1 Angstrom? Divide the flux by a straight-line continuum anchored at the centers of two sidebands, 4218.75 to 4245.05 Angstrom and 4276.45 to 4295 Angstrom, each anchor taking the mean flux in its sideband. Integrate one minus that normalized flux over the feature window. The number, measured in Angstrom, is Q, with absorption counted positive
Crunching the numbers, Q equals 0.9 Angstrom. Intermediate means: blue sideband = 13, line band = 11.9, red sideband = 12.6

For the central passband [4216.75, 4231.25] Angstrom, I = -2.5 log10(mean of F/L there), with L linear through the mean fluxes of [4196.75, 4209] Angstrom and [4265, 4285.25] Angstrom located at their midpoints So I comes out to -0.09 mag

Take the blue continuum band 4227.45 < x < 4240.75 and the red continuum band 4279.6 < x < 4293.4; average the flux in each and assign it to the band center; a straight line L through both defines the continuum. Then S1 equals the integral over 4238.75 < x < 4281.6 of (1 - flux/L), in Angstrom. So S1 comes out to 3.8 Angstrom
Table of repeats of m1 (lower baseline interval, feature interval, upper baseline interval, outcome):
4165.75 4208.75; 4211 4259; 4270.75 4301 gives -2.0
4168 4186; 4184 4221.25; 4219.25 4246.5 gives -2.5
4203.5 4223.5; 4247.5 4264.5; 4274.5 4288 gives 0.4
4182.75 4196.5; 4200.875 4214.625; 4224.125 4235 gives 0.6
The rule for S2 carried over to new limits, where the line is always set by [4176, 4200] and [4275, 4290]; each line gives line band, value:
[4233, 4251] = 0.3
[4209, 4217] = -0.6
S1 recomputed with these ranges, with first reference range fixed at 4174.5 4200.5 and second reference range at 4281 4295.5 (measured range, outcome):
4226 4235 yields -0.6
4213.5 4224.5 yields -0.3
